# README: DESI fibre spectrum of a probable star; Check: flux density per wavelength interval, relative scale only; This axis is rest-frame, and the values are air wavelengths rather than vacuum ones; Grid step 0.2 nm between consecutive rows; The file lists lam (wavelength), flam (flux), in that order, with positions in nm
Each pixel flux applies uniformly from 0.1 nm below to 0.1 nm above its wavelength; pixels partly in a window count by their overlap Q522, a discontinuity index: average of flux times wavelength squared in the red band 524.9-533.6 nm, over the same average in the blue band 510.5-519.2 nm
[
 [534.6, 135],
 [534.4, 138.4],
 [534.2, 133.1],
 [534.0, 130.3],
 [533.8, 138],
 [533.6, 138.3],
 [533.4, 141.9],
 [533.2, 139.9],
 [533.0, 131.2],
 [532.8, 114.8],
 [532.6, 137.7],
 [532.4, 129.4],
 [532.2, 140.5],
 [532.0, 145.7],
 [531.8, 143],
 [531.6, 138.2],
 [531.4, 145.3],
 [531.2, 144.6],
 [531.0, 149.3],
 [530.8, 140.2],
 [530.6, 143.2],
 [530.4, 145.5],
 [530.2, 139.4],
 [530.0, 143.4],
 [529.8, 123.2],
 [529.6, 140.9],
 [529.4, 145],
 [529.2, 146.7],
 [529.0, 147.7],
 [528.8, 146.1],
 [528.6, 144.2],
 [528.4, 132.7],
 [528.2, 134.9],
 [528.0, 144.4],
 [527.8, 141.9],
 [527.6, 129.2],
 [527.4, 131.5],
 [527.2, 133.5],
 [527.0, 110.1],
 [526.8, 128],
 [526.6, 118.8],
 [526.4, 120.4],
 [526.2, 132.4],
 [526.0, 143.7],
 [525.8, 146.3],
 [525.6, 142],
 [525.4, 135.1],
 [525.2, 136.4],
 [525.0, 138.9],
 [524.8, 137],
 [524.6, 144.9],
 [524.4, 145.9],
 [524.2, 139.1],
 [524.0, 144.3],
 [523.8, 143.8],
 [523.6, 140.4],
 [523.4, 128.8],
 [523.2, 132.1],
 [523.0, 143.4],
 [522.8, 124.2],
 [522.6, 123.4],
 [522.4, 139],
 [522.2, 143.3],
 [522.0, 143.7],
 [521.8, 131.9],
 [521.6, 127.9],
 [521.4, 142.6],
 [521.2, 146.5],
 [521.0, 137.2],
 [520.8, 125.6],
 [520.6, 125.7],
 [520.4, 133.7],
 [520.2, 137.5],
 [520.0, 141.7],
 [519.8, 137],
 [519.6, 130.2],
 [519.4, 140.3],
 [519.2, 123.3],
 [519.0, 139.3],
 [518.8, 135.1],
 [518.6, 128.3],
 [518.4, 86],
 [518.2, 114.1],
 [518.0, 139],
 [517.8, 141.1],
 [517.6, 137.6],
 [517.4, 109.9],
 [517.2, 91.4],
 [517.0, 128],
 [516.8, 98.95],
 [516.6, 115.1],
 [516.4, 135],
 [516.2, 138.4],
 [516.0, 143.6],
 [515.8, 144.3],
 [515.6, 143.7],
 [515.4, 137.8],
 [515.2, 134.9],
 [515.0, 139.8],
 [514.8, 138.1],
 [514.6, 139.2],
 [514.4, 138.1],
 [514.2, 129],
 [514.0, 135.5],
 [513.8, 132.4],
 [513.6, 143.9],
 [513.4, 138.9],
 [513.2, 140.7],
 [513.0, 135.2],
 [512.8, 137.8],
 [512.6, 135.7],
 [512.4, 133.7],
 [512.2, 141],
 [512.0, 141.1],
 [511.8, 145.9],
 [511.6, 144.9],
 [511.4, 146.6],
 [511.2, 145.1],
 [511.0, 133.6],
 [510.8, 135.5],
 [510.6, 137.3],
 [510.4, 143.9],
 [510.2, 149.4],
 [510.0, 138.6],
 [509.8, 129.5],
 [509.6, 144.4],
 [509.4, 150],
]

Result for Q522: 1.09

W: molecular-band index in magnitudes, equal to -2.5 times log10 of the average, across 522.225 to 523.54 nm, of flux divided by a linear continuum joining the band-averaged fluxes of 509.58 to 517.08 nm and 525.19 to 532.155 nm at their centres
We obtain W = 0.04 mag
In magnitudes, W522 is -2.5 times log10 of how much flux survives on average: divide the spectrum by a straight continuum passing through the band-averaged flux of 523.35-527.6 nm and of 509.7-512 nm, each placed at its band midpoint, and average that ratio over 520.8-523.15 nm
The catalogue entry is 0.004 mag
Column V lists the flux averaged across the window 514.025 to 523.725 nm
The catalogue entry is 132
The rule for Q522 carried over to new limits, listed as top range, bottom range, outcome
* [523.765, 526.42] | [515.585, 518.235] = 1.14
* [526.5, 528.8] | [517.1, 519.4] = 1.11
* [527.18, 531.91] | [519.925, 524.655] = 1.06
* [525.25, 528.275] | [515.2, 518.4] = 1.09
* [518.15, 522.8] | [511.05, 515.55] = 0.98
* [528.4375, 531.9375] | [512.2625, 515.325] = 1.11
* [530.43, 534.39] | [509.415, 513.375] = 1.07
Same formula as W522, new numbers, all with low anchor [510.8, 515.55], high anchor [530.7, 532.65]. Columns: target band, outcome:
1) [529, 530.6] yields 0.00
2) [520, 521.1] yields 0.06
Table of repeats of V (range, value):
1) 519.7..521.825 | 135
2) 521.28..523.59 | 135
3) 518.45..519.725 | 131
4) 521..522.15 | 139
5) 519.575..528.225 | 135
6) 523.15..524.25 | 138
